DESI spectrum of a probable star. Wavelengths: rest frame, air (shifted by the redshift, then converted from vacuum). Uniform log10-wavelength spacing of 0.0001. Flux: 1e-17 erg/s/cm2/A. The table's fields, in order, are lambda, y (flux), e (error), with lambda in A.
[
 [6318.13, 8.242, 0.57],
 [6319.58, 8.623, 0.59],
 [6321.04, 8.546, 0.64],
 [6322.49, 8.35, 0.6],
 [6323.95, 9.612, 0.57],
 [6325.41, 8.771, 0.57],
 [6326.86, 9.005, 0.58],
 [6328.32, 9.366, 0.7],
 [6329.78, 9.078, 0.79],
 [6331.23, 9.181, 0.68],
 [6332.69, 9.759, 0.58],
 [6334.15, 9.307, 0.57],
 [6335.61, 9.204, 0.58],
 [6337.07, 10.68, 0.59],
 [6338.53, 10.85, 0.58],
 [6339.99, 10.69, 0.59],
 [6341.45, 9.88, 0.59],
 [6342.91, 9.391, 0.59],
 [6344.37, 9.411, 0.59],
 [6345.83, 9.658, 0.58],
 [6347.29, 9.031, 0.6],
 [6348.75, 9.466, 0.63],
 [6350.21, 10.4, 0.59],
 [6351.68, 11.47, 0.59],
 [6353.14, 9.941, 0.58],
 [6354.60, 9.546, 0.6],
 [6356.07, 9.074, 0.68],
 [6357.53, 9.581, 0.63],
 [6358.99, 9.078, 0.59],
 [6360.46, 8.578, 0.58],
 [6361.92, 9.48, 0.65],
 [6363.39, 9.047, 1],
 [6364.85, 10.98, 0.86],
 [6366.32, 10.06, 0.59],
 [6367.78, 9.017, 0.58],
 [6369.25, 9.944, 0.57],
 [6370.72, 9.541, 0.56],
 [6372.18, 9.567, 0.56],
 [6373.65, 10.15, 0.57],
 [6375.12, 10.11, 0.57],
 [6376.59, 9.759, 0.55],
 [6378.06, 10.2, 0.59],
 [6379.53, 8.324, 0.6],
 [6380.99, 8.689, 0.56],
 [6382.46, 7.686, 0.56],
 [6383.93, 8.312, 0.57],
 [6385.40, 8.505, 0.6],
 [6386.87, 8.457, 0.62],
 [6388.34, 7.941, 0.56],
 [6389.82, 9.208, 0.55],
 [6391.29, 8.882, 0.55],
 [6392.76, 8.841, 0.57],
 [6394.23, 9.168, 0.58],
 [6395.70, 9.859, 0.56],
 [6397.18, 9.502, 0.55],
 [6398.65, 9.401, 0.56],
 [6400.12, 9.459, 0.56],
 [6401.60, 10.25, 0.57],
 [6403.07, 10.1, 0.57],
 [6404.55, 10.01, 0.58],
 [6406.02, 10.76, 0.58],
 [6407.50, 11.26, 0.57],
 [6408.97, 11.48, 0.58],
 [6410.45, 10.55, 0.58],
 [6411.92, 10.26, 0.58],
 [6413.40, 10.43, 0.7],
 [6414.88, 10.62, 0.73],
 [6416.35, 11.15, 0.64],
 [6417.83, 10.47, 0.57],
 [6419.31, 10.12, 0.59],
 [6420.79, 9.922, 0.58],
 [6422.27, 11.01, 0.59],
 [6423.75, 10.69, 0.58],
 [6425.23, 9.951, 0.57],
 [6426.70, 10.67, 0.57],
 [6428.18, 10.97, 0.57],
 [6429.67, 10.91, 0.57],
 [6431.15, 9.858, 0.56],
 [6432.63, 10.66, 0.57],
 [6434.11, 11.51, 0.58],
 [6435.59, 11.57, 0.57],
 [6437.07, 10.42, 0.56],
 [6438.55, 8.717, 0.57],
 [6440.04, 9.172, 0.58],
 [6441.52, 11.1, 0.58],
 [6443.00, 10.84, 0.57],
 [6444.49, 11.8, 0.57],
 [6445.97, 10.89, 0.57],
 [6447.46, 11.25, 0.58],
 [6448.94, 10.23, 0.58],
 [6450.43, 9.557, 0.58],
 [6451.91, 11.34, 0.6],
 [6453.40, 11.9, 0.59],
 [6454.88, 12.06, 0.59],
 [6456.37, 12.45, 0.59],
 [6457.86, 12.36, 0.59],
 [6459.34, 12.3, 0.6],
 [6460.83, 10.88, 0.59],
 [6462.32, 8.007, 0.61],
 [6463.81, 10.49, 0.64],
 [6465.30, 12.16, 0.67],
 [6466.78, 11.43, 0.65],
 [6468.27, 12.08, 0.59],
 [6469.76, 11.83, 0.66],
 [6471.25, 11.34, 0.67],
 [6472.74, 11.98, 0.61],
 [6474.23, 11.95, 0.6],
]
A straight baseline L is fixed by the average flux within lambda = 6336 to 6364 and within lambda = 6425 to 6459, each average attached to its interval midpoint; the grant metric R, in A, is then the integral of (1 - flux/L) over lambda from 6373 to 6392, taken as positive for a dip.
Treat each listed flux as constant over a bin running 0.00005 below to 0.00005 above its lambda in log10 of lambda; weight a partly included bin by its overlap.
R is 2.28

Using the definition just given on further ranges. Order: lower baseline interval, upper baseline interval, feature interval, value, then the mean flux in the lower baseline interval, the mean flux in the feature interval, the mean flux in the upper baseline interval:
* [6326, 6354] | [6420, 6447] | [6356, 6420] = 3.5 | 9.77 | 9.64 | 10.6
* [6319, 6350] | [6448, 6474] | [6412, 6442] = 0.9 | 9.44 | 10.5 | 11.3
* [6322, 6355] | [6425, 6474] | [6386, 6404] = 1.9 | 9.66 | 9.25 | 11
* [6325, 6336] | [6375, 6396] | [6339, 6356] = -1.4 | 9.22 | 9.88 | 8.88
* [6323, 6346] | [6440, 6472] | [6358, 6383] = 1.6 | 9.6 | 9.44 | 11.2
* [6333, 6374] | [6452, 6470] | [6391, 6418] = 1.1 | 9.75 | 10.1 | 11.5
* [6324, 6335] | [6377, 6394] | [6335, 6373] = -3.2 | 9.23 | 9.76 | 8.68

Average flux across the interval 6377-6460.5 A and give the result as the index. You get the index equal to 10.3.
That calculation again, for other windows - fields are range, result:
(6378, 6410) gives 9.37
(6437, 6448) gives 10.5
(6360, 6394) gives 9.19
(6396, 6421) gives 10.3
